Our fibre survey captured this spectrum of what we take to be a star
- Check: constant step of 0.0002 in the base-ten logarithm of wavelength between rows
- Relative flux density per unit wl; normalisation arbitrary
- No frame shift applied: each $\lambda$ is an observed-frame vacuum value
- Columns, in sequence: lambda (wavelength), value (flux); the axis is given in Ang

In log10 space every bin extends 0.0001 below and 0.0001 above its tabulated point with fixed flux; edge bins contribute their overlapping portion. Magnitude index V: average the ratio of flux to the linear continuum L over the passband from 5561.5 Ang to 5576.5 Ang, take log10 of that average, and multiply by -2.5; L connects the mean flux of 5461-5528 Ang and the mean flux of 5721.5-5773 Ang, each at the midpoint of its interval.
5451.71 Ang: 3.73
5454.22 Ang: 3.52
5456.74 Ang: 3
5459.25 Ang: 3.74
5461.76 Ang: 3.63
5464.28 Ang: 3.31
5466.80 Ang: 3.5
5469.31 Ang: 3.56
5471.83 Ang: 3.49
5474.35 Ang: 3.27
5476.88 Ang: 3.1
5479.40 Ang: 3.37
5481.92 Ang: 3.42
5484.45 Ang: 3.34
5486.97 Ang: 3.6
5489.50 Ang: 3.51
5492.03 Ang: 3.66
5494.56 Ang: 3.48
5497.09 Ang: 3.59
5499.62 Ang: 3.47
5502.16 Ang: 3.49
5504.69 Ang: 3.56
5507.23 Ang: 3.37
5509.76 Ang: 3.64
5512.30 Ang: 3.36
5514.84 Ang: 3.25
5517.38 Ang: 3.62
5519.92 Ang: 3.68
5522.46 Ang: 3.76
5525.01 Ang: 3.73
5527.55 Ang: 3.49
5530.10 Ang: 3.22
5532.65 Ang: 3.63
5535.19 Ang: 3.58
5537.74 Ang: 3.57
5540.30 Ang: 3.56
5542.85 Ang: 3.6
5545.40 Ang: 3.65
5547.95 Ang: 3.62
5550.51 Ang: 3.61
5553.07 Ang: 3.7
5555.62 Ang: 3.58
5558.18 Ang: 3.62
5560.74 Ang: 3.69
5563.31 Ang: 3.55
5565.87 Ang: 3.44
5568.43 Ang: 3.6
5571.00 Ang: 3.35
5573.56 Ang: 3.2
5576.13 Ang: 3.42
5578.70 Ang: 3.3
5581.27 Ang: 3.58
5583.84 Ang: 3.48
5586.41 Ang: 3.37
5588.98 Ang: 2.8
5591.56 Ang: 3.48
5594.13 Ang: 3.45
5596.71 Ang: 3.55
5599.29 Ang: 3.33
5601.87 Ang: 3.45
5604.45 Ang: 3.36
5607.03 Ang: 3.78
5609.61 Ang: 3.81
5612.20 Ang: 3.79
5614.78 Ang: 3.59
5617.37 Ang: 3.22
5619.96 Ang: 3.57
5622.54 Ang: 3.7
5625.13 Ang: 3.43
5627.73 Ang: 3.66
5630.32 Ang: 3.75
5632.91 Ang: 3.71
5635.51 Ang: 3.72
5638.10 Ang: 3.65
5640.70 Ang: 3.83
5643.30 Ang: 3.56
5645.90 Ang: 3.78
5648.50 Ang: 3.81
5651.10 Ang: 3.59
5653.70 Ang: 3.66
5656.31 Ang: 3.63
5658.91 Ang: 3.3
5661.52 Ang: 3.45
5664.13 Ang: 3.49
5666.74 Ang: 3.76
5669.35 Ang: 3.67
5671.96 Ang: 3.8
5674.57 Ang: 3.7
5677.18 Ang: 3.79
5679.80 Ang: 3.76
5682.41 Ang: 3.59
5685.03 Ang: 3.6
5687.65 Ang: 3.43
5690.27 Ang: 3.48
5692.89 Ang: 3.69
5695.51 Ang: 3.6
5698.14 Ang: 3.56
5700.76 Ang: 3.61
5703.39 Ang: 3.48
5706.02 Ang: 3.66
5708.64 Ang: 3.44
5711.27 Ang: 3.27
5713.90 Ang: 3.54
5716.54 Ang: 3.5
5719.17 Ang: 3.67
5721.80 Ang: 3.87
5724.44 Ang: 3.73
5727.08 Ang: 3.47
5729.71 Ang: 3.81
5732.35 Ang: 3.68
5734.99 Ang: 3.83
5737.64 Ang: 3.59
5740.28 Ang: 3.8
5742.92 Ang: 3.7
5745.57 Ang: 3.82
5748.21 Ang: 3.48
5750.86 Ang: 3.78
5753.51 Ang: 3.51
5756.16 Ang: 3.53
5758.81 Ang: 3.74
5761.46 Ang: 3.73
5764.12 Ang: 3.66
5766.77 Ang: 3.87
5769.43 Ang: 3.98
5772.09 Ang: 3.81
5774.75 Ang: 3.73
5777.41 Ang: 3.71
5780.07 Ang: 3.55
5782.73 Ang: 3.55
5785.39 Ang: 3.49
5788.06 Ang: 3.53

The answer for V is 0.04 mag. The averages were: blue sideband 3.49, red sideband 3.72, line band 3.44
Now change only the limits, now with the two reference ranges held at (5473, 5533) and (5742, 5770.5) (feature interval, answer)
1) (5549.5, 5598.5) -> 0.03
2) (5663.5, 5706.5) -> 0.00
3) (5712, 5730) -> 0.01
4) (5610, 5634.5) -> -0.01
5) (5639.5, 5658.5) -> -0.02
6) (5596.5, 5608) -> 0.03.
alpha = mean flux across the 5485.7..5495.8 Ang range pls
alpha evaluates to 3.56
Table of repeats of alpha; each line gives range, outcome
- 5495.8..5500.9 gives 3.53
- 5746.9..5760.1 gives 3.61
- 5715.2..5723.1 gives 3.68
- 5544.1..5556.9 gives 3.63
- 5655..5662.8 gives 3.46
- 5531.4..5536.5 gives 3.61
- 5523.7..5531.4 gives 3.48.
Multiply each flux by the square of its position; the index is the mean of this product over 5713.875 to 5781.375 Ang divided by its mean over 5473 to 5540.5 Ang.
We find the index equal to 1.15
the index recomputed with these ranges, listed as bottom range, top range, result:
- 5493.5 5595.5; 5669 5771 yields 1.11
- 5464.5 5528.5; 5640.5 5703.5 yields 1.11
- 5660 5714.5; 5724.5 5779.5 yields 1.06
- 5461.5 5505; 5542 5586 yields 1.05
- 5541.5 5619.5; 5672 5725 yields 1.07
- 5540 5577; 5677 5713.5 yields 1.05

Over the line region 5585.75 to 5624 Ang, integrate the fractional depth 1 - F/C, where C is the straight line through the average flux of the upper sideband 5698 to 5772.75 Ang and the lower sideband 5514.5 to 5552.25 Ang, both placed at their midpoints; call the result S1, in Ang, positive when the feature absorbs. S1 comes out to 1.3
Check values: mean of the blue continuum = 3.58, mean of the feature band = 3.49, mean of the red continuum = 3.66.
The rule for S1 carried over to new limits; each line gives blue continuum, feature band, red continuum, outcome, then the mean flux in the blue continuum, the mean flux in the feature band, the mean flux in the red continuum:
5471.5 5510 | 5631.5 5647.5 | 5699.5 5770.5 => -0.6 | 3.45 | 3.71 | 3.66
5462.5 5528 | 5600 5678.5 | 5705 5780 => -0.8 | 3.49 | 3.63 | 3.67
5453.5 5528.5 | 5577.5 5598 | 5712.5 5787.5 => 1.0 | 3.48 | 3.38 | 3.68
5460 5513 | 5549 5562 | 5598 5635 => -0.4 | 3.47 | 3.64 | 3.58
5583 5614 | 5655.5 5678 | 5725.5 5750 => -0.2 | 3.47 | 3.62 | 3.69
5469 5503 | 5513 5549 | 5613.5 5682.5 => -0.7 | 3.45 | 3.57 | 3.64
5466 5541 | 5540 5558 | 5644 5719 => -0.5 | 3.5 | 3.62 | 3.6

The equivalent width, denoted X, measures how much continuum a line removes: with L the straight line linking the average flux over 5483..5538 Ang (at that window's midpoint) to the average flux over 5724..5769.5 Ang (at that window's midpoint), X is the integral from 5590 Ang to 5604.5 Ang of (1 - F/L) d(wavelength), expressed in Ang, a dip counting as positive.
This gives 0.6 Ang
